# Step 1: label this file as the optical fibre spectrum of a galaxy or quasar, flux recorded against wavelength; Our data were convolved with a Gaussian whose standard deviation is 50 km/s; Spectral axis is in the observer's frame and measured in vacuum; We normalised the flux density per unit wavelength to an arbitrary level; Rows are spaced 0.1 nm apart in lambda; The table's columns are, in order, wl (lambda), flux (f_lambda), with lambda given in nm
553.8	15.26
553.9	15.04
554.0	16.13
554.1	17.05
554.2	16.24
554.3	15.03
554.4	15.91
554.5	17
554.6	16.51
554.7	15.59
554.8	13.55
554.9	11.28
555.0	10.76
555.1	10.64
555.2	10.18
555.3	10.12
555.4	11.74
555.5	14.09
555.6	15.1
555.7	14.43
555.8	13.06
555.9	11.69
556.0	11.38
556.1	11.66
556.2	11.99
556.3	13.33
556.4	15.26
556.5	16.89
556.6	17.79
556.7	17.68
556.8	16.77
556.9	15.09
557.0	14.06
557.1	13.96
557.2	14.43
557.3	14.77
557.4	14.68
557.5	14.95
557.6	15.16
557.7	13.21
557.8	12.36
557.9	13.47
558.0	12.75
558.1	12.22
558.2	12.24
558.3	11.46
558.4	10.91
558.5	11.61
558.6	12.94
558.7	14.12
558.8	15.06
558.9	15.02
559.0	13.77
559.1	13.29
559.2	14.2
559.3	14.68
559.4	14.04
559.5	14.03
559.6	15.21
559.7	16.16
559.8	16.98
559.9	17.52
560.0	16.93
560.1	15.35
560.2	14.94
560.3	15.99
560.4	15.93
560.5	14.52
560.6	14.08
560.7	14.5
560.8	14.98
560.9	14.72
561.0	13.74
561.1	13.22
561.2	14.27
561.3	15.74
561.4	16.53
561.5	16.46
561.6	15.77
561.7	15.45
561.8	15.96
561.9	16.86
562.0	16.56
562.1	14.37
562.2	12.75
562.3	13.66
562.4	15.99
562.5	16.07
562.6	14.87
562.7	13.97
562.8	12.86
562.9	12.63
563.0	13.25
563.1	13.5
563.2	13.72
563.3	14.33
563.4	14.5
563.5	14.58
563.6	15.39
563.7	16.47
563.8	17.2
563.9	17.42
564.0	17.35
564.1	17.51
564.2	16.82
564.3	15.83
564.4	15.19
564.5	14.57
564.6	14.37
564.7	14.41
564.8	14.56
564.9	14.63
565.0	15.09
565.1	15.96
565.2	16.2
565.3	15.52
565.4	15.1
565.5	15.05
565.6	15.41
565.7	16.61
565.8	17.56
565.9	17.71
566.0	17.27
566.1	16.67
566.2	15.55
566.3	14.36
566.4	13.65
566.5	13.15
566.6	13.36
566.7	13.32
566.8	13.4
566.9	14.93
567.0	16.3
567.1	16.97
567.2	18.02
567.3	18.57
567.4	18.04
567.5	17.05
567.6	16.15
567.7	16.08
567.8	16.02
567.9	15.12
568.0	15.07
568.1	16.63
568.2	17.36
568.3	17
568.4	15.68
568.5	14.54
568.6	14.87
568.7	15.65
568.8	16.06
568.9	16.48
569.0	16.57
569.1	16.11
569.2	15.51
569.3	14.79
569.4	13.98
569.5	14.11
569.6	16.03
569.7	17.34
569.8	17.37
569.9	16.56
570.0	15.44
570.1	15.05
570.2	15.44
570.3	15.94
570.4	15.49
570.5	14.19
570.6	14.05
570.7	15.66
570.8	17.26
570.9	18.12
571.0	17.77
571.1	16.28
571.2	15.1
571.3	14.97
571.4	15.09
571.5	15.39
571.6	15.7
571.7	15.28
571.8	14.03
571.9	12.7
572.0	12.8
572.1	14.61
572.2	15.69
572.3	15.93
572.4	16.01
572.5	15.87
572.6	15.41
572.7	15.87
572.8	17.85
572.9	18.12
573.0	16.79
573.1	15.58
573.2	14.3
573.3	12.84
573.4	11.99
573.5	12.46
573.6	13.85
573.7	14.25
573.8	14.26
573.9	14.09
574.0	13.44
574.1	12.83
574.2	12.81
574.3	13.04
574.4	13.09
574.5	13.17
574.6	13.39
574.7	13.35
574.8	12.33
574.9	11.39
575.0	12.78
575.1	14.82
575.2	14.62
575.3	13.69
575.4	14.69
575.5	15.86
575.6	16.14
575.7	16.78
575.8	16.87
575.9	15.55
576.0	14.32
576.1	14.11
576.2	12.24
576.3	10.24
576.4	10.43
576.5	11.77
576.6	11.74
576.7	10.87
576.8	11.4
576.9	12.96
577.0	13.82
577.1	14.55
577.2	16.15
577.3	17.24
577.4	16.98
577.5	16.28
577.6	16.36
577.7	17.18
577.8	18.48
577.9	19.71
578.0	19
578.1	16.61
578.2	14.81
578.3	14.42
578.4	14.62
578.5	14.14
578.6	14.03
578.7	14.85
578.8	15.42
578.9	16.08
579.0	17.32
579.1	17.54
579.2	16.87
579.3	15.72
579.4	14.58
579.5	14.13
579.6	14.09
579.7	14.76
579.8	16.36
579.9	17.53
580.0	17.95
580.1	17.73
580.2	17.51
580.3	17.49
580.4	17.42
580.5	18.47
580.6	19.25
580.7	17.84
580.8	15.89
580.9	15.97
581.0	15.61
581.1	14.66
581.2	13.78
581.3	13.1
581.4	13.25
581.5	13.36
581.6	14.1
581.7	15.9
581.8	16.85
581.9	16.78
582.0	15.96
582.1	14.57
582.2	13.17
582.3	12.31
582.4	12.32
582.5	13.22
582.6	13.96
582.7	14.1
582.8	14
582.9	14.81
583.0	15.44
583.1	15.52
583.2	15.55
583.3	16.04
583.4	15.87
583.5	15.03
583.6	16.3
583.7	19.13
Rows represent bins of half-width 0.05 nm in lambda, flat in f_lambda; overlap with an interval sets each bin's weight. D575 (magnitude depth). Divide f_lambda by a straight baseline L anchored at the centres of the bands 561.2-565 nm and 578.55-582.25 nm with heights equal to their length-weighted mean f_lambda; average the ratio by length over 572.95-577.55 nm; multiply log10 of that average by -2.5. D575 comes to 0.13 mag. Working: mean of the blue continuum 15.2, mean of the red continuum 15.8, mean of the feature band 13.8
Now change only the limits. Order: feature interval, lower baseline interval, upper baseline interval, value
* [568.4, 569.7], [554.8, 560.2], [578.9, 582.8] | -0.06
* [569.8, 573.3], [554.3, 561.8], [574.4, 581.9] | -0.05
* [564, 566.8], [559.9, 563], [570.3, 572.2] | -0.02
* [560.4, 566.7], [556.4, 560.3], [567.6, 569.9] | 0.00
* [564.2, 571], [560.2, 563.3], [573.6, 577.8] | -0.09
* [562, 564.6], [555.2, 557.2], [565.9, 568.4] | 0.01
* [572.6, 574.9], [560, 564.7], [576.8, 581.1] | 0.13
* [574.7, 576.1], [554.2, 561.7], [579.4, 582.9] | 0.04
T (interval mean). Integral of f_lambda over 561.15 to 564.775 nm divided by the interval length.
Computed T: 15.2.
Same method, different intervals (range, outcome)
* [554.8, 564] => 14.3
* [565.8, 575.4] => 15.2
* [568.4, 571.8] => 15.7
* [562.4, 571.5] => 15.6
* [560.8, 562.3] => 15.1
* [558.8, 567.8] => 15.3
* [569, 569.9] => 15.8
